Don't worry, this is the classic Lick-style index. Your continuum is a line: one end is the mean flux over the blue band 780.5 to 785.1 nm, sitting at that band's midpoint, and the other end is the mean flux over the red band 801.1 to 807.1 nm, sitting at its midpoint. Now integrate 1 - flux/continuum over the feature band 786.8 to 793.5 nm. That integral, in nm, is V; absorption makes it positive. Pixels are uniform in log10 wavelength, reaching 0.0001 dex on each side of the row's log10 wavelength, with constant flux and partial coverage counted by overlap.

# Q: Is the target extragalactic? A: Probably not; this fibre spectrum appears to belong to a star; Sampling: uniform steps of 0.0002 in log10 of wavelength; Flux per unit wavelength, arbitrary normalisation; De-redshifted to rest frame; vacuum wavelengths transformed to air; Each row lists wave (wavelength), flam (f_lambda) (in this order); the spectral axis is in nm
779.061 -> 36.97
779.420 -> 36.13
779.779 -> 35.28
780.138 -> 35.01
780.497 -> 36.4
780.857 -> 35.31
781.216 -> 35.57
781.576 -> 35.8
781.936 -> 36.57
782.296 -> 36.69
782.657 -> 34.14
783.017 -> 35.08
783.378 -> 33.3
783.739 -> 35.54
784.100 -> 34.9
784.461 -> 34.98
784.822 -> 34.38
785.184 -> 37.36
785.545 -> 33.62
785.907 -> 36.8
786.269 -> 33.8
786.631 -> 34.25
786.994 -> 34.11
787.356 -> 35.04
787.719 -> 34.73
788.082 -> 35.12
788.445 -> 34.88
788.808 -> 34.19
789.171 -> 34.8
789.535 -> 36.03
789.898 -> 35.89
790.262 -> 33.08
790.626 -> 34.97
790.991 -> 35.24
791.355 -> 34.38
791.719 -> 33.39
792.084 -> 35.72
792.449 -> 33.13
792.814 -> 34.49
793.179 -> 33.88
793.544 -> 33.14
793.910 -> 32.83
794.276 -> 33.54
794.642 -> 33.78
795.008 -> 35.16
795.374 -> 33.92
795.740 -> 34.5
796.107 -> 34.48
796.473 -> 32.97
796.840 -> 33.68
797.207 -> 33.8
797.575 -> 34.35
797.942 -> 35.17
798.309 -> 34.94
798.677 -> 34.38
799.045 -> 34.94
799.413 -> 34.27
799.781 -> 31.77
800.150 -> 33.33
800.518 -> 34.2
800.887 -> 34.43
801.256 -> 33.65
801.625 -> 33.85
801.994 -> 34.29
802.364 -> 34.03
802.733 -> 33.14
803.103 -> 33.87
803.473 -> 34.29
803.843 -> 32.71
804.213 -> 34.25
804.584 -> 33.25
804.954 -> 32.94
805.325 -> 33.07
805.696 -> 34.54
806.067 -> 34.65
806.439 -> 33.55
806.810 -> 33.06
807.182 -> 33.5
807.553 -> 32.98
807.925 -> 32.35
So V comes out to 0.03 nm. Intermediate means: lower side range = 35.3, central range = 34.6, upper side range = 33.7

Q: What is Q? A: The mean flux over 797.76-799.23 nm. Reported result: 34.9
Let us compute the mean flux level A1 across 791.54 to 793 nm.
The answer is 34.2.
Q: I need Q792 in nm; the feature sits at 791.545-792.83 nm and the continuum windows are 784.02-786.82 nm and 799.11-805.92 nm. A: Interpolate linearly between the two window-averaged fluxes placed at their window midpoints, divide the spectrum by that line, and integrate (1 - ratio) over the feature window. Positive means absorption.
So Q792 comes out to 0.01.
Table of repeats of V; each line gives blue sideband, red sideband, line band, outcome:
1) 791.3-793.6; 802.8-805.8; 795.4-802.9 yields -0.05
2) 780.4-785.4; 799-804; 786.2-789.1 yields 0.04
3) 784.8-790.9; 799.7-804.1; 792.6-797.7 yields 0.06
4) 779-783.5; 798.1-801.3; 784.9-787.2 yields 0.01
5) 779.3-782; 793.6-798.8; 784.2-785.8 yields 0.00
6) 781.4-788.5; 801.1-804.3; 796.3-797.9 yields 0.02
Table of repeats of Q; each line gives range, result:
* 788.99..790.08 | 35.6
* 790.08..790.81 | 34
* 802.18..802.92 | 33.6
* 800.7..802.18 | 34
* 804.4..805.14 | 33.1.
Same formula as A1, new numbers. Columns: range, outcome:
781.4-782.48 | 36.3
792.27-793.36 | 33.8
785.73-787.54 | 34.8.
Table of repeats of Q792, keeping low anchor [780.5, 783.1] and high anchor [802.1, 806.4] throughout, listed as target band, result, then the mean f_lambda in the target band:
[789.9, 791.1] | 0.01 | 34.6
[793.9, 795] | 0.03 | 33.7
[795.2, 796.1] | 0.00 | 34.3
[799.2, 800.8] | 0.03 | 33.5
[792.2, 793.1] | 0.02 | 34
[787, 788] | 0.01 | 34.8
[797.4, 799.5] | -0.03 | 34.7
